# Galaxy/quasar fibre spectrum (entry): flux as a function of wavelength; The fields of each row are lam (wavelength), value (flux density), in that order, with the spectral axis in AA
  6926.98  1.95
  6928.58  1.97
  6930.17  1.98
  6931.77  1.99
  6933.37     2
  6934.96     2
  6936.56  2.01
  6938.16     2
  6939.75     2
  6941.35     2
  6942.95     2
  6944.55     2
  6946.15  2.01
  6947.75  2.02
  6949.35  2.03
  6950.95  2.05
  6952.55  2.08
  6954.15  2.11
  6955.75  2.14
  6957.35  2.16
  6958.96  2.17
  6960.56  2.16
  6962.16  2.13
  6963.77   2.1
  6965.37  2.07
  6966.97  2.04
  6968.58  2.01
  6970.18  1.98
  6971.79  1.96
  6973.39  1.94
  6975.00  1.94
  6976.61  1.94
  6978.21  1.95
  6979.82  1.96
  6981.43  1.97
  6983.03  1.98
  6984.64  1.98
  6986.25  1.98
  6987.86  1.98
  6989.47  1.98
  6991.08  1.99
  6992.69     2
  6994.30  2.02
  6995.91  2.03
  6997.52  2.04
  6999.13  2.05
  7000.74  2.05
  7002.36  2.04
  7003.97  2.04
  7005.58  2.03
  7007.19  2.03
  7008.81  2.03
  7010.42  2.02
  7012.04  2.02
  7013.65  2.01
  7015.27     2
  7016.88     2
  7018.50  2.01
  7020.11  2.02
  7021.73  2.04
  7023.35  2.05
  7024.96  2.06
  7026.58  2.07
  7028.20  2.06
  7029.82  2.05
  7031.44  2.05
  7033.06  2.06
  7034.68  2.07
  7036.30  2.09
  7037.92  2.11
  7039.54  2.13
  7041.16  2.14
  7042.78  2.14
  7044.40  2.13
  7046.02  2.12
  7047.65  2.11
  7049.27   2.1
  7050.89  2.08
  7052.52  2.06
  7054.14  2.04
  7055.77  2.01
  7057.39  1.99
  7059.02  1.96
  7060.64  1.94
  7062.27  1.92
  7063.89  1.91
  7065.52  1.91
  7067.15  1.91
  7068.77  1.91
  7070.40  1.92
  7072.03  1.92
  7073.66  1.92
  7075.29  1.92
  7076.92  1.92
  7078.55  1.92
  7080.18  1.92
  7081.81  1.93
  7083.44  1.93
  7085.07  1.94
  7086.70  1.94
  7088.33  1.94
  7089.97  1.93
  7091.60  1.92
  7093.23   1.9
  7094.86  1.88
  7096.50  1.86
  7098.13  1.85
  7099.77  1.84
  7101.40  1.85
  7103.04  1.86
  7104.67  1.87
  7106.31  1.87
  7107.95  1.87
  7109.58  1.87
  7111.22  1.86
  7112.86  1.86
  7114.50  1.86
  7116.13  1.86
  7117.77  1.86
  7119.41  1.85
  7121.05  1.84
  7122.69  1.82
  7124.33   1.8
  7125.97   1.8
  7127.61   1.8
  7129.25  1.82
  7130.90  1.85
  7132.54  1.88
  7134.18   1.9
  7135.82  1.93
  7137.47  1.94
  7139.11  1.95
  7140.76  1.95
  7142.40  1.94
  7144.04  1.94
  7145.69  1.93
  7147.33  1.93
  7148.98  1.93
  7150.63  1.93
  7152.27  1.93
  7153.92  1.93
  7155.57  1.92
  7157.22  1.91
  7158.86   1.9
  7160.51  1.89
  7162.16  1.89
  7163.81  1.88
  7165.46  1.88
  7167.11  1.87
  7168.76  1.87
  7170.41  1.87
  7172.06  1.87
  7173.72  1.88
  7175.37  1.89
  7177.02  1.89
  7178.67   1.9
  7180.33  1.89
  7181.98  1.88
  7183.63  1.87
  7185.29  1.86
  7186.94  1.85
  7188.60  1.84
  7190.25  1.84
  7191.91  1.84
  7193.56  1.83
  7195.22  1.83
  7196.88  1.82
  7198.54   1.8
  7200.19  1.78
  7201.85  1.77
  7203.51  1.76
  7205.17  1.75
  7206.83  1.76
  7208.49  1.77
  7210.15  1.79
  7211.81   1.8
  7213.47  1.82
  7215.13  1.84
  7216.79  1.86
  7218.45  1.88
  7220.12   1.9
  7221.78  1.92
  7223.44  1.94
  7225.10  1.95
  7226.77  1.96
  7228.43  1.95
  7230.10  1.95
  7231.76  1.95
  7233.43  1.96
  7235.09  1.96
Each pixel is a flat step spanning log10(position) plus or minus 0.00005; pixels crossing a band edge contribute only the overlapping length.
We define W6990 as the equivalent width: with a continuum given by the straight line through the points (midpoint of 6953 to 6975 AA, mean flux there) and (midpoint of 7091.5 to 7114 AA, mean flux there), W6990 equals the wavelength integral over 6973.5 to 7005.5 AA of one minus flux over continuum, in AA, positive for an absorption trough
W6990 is 0.6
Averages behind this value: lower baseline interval 2.07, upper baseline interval 1.87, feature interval 2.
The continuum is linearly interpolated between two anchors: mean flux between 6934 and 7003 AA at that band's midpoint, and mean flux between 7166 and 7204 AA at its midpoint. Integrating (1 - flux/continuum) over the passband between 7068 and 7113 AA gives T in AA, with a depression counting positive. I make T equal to 0.6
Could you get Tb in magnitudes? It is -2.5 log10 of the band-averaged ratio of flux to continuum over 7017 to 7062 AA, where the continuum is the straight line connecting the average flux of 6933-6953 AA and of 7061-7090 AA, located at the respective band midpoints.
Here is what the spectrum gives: -0.06 mag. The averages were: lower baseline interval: 2.02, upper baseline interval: 1.92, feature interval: 2.06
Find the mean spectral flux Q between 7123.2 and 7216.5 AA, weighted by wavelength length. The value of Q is 1.86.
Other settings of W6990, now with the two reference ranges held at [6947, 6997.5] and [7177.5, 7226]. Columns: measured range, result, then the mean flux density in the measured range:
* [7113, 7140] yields 0.58 AA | 1.86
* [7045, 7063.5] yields -0.64 AA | 2.03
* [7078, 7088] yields 0.03 AA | 1.93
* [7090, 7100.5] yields 0.26 AA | 1.88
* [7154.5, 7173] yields -0.16 AA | 1.89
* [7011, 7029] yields -0.38 AA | 2.03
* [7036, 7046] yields -0.78 AA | 2.13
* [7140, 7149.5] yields -0.25 AA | 1.94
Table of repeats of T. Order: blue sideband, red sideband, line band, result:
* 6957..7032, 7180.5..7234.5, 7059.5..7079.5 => 0.5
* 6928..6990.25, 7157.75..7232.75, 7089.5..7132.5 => 1.4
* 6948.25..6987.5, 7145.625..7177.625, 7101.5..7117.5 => 0.6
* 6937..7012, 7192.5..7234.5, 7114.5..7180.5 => 0.5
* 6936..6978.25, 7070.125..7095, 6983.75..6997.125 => 0.1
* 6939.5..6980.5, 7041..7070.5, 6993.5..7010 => -0.1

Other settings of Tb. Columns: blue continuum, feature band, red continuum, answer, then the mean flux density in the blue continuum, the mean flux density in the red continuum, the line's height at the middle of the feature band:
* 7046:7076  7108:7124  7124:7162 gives 0.04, 1.98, 1.9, 1.93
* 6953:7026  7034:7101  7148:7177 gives 0.00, 2.03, 1.9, 1.97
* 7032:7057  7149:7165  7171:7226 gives 0.00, 2.09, 1.84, 1.91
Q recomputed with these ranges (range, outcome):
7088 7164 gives 1.88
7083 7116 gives 1.88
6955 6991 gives 2.02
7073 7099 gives 1.91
